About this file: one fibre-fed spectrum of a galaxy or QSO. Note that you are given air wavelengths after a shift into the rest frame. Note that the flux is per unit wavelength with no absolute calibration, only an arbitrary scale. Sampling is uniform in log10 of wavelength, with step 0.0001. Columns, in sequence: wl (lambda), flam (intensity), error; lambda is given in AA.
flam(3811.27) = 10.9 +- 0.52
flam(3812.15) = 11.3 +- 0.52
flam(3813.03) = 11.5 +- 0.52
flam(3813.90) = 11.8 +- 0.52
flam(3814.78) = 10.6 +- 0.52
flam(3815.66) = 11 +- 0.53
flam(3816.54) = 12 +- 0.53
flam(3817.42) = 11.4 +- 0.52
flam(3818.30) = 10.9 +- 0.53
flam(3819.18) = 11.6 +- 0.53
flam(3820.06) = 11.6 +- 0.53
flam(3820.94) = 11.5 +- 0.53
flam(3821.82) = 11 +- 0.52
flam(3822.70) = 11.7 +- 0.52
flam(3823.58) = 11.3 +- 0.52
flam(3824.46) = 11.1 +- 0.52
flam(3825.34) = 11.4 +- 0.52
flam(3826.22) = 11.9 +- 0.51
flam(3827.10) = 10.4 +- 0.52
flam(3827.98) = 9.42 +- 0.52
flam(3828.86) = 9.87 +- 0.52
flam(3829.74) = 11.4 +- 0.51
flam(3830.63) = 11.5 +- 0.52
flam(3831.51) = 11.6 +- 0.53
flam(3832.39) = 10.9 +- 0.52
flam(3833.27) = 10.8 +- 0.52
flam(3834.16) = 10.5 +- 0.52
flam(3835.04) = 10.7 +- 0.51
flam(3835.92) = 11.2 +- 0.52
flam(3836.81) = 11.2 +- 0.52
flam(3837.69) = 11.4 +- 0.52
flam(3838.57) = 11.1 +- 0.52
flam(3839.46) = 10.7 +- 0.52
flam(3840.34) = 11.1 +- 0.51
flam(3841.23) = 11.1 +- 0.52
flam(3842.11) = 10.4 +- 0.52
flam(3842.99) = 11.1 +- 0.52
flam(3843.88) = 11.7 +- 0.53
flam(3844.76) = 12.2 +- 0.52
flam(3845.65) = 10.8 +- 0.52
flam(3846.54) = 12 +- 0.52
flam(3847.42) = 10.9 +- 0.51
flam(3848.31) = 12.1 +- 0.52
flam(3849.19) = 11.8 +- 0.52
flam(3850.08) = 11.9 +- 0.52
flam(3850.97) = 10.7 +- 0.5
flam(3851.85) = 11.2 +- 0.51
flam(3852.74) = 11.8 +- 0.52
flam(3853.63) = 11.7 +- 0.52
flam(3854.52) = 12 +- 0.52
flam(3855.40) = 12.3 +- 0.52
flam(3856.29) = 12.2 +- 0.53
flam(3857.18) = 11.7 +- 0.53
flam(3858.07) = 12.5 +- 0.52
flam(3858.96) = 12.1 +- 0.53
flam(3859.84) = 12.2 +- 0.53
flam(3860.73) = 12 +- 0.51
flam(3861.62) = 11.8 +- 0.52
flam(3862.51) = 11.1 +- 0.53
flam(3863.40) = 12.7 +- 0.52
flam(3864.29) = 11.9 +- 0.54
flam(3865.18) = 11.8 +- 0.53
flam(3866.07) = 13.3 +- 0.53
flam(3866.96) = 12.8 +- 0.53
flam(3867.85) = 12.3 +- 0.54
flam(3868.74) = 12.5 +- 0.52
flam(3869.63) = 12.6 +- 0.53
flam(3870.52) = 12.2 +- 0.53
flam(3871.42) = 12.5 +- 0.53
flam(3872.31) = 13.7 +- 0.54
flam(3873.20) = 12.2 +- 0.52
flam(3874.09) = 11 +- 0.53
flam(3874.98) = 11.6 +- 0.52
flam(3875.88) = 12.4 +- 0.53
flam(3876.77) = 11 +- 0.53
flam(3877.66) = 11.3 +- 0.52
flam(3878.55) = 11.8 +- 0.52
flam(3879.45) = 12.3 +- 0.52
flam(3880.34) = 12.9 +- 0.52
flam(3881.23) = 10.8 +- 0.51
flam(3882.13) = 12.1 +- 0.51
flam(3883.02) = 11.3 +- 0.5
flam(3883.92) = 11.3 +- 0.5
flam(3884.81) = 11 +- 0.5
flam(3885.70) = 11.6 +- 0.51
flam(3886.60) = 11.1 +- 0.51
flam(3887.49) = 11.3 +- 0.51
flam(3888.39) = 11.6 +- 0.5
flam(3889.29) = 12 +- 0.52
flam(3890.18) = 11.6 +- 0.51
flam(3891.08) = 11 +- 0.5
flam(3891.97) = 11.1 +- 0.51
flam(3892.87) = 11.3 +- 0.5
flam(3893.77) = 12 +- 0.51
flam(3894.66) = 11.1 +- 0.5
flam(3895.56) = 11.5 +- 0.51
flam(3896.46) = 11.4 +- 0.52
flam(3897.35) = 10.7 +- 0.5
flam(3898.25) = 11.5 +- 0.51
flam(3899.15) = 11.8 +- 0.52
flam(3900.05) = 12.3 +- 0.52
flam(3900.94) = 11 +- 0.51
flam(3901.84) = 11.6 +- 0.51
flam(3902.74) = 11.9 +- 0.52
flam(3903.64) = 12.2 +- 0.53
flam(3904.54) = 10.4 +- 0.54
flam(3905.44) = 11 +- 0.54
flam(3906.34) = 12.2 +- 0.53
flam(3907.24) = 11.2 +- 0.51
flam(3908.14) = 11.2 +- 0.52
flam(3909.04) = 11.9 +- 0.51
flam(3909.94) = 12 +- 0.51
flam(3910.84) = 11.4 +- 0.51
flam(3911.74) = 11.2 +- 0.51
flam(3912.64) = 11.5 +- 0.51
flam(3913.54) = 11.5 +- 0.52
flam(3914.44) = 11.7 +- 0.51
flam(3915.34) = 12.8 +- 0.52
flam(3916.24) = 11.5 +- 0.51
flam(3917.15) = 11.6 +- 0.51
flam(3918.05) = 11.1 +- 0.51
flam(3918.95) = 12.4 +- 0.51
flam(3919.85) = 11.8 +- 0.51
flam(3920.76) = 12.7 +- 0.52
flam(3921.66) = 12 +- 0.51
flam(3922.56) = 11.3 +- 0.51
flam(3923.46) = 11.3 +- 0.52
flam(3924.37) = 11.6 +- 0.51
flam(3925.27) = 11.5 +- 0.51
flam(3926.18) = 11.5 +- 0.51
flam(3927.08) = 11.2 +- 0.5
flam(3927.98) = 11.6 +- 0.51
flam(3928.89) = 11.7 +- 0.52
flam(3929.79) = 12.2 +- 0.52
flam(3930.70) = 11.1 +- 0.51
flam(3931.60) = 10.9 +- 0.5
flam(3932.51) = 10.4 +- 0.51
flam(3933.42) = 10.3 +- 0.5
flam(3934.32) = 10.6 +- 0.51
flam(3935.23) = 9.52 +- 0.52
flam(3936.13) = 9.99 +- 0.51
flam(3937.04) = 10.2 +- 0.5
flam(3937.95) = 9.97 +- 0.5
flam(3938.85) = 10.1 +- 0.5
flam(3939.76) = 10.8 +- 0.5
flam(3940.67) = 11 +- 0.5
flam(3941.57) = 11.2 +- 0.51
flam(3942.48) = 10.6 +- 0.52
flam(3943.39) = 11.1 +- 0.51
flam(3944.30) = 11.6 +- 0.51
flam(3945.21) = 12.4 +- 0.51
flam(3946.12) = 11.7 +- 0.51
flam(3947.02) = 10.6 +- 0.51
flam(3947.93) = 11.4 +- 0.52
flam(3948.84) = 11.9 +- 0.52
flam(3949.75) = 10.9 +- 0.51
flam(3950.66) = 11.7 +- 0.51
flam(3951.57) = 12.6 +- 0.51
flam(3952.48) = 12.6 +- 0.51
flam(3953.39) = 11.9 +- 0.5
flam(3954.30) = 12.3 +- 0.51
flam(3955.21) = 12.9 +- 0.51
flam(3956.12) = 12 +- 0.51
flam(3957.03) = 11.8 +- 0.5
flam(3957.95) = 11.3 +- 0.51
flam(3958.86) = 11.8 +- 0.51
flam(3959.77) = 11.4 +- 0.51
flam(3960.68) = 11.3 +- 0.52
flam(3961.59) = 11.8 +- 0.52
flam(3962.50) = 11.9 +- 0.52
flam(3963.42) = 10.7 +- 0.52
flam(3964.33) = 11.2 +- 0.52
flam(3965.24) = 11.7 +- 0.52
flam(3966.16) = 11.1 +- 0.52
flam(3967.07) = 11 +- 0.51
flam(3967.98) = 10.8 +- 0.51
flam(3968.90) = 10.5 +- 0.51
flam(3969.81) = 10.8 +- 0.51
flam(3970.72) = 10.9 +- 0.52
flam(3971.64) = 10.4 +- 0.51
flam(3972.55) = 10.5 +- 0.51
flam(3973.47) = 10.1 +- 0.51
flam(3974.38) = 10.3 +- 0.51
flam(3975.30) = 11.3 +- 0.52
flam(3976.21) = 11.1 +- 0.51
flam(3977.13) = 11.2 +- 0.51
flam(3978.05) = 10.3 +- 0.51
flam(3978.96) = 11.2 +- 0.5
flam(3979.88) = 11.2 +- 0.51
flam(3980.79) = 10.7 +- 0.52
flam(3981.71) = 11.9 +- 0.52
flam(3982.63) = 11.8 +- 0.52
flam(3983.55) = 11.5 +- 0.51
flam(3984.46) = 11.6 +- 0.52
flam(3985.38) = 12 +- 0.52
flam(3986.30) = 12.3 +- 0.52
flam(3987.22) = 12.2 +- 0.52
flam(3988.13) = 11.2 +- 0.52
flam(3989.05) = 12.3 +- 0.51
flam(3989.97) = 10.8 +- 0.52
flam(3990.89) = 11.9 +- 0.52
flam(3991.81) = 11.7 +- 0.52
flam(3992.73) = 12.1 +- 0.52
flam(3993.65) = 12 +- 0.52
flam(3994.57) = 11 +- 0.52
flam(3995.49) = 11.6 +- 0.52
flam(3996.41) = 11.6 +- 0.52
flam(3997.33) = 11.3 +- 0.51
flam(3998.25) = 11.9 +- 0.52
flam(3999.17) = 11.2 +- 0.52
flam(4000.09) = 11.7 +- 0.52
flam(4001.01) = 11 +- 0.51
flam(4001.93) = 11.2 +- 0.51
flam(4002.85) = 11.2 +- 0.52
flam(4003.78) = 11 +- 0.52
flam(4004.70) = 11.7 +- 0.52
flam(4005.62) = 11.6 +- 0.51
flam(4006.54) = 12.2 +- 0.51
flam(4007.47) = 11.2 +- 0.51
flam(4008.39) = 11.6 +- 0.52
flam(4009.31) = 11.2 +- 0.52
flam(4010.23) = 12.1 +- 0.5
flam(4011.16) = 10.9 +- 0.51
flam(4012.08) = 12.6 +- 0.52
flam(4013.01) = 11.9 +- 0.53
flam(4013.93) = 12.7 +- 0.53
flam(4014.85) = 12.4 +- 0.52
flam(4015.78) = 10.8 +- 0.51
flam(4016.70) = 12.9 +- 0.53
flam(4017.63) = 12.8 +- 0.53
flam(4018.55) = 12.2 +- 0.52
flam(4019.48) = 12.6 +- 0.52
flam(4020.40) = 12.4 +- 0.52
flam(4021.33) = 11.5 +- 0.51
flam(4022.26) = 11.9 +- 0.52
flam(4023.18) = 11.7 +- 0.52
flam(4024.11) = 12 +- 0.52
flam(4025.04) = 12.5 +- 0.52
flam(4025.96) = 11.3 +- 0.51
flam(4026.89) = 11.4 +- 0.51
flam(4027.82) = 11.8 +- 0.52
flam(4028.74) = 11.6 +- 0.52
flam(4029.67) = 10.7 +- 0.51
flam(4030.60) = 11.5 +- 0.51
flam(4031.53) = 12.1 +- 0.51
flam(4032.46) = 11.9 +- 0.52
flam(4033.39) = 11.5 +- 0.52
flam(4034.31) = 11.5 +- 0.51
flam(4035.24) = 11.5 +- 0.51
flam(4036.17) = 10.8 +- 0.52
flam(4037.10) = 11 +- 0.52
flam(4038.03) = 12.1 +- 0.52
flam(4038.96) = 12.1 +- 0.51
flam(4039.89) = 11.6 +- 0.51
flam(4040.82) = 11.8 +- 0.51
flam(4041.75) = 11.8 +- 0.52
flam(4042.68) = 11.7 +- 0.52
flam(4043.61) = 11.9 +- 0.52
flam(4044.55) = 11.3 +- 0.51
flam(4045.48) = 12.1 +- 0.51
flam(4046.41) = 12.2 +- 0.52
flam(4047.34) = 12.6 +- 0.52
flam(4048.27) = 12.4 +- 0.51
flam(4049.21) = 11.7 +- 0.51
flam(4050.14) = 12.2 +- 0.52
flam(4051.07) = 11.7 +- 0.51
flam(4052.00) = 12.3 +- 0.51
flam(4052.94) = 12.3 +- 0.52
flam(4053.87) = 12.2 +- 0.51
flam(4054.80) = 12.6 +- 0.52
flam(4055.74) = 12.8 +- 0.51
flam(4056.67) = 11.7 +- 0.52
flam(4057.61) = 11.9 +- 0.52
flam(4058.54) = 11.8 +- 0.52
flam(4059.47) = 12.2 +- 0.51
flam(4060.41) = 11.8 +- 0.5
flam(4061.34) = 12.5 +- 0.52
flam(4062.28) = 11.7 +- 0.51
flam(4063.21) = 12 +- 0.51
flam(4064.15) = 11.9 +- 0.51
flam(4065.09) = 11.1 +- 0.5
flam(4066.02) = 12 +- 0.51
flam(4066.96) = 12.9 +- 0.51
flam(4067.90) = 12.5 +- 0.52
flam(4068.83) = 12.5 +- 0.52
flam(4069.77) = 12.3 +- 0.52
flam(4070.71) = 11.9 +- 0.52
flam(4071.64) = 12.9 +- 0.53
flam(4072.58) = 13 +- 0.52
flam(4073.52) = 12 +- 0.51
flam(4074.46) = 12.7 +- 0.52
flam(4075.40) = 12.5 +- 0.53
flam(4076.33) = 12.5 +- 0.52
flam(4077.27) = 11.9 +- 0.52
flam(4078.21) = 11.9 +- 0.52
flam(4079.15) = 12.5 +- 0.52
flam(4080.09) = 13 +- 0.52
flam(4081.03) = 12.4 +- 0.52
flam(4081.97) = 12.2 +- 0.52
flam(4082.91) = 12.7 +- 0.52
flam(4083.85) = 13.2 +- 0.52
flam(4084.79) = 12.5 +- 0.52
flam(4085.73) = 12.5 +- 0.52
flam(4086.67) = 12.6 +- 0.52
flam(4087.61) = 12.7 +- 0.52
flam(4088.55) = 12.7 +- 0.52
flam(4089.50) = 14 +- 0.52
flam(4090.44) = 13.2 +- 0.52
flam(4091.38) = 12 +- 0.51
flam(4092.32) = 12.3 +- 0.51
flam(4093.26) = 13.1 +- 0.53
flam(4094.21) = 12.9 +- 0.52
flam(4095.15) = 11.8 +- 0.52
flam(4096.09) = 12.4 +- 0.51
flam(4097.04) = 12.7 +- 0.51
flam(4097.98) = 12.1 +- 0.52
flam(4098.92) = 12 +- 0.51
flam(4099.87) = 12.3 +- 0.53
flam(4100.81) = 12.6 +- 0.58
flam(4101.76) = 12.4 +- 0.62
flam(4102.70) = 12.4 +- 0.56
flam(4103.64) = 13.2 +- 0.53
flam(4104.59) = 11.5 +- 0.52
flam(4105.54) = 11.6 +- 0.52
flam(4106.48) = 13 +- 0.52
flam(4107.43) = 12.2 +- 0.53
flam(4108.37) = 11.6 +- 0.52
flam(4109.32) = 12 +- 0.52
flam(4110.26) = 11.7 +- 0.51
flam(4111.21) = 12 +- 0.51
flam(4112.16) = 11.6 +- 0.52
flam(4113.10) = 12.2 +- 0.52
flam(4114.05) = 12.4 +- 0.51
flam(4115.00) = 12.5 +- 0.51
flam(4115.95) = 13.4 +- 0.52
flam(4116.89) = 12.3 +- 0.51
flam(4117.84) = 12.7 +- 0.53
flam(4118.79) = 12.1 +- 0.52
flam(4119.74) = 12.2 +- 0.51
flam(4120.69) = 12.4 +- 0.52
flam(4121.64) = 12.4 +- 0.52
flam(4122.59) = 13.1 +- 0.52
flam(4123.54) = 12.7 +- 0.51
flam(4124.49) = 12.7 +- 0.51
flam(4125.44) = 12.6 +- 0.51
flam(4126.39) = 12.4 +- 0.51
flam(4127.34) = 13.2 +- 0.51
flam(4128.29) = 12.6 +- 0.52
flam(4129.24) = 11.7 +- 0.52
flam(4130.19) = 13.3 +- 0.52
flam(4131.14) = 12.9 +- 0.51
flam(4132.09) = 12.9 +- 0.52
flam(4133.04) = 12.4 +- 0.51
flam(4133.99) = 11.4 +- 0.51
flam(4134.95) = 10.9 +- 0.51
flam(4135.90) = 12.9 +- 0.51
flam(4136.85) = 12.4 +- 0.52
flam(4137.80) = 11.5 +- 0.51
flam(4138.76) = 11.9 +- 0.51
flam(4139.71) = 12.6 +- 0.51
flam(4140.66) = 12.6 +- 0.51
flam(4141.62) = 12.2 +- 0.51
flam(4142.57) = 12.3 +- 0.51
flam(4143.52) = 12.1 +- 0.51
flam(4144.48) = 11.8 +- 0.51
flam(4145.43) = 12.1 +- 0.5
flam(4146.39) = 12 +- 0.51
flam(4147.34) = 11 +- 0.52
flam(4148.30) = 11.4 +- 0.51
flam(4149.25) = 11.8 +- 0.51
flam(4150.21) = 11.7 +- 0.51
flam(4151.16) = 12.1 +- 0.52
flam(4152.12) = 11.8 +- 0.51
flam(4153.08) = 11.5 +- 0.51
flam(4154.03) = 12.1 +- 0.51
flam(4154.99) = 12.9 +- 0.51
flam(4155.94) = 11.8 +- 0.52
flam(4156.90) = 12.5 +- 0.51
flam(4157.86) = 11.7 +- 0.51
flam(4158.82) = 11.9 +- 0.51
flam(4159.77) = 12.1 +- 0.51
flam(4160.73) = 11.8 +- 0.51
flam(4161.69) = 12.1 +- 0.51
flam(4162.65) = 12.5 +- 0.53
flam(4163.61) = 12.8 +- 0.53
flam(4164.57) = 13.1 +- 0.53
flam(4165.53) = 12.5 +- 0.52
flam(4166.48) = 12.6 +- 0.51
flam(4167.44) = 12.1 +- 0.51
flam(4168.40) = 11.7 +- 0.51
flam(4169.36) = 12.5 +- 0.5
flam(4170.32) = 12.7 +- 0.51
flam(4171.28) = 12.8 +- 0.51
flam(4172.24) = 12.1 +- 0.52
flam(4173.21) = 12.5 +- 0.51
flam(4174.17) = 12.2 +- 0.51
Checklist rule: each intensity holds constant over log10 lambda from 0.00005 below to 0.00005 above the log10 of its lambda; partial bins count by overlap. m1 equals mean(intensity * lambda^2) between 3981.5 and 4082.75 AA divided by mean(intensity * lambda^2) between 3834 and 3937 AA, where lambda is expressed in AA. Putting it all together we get 1.11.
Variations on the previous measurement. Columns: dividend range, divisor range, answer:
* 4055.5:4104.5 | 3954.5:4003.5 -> 1.15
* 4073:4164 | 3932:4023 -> 1.16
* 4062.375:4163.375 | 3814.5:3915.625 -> 1.21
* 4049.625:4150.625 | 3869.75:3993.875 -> 1.17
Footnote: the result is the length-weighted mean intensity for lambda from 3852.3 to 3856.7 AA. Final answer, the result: 12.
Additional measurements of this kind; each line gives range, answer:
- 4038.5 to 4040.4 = 11.9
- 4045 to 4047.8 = 12.3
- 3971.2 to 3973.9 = 10.3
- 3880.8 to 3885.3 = 11.3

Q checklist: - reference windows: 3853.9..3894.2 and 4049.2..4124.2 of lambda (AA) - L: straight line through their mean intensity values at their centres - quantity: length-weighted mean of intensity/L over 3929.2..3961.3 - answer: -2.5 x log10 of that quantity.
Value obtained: 0.074 mag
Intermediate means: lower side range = 11.9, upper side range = 12.4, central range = 11.3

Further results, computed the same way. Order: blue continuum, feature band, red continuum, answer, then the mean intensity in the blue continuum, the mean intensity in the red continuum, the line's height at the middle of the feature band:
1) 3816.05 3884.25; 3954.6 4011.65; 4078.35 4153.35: 0.054 mag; 11.6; 12.3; 12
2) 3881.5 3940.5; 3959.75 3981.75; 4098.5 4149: 0.060 mag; 11.4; 12.3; 11.6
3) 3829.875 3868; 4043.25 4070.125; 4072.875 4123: 0.017 mag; 11.6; 12.4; 12.3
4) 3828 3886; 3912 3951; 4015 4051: 0.043 mag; 11.7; 11.8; 11.7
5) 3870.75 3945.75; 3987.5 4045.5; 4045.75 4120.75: 0.027 mag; 11.4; 12.3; 12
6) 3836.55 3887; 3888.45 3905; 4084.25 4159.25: 0.035 mag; 11.8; 12.3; 11.8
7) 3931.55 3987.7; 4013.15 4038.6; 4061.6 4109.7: 0.001 mag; 11.2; 12.4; 11.8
